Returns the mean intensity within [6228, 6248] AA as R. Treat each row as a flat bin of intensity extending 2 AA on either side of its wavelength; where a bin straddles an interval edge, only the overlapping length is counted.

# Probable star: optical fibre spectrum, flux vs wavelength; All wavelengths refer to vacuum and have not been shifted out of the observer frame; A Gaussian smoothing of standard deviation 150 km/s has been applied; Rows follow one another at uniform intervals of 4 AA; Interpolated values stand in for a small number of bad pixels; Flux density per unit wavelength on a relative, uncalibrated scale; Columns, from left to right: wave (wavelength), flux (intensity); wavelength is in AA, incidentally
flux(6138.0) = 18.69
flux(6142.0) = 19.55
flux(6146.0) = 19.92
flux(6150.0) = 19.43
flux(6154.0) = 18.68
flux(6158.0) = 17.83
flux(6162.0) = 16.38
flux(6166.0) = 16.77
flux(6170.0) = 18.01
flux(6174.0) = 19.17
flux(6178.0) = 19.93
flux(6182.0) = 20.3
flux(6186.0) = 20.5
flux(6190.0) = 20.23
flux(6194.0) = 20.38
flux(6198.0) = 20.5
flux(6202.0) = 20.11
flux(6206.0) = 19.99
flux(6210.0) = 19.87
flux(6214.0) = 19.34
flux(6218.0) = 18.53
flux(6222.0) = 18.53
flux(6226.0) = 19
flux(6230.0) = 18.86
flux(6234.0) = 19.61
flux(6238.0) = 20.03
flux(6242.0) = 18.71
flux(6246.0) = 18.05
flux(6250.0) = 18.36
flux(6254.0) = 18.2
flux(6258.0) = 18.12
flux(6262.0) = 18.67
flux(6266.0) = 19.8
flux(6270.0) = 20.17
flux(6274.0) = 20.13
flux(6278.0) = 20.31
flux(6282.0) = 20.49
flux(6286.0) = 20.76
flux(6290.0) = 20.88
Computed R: 19.1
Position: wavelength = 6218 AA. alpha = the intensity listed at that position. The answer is 18.53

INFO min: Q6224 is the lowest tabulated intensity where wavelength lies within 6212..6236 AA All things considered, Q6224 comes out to 18.53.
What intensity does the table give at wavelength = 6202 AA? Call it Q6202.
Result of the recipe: 20.11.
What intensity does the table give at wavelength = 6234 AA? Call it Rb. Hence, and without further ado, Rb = 19.61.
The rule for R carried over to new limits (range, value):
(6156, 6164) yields 17.1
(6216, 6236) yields 18.9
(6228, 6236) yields 19.2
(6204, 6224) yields 19.3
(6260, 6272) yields 19.5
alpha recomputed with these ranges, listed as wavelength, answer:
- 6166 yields 16.77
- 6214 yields 19.34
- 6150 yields 19.43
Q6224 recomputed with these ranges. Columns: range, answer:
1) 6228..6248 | 18.05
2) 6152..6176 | 16.38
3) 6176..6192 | 19.93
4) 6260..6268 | 18.67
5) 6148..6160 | 17.83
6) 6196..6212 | 19.87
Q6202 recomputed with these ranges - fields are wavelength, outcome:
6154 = 18.68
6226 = 19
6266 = 19.8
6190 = 20.23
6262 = 18.67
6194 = 20.38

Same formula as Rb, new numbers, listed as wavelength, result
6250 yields 18.36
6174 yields 19.17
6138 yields 18.69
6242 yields 18.71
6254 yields 18.2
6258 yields 18.12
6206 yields 19.99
